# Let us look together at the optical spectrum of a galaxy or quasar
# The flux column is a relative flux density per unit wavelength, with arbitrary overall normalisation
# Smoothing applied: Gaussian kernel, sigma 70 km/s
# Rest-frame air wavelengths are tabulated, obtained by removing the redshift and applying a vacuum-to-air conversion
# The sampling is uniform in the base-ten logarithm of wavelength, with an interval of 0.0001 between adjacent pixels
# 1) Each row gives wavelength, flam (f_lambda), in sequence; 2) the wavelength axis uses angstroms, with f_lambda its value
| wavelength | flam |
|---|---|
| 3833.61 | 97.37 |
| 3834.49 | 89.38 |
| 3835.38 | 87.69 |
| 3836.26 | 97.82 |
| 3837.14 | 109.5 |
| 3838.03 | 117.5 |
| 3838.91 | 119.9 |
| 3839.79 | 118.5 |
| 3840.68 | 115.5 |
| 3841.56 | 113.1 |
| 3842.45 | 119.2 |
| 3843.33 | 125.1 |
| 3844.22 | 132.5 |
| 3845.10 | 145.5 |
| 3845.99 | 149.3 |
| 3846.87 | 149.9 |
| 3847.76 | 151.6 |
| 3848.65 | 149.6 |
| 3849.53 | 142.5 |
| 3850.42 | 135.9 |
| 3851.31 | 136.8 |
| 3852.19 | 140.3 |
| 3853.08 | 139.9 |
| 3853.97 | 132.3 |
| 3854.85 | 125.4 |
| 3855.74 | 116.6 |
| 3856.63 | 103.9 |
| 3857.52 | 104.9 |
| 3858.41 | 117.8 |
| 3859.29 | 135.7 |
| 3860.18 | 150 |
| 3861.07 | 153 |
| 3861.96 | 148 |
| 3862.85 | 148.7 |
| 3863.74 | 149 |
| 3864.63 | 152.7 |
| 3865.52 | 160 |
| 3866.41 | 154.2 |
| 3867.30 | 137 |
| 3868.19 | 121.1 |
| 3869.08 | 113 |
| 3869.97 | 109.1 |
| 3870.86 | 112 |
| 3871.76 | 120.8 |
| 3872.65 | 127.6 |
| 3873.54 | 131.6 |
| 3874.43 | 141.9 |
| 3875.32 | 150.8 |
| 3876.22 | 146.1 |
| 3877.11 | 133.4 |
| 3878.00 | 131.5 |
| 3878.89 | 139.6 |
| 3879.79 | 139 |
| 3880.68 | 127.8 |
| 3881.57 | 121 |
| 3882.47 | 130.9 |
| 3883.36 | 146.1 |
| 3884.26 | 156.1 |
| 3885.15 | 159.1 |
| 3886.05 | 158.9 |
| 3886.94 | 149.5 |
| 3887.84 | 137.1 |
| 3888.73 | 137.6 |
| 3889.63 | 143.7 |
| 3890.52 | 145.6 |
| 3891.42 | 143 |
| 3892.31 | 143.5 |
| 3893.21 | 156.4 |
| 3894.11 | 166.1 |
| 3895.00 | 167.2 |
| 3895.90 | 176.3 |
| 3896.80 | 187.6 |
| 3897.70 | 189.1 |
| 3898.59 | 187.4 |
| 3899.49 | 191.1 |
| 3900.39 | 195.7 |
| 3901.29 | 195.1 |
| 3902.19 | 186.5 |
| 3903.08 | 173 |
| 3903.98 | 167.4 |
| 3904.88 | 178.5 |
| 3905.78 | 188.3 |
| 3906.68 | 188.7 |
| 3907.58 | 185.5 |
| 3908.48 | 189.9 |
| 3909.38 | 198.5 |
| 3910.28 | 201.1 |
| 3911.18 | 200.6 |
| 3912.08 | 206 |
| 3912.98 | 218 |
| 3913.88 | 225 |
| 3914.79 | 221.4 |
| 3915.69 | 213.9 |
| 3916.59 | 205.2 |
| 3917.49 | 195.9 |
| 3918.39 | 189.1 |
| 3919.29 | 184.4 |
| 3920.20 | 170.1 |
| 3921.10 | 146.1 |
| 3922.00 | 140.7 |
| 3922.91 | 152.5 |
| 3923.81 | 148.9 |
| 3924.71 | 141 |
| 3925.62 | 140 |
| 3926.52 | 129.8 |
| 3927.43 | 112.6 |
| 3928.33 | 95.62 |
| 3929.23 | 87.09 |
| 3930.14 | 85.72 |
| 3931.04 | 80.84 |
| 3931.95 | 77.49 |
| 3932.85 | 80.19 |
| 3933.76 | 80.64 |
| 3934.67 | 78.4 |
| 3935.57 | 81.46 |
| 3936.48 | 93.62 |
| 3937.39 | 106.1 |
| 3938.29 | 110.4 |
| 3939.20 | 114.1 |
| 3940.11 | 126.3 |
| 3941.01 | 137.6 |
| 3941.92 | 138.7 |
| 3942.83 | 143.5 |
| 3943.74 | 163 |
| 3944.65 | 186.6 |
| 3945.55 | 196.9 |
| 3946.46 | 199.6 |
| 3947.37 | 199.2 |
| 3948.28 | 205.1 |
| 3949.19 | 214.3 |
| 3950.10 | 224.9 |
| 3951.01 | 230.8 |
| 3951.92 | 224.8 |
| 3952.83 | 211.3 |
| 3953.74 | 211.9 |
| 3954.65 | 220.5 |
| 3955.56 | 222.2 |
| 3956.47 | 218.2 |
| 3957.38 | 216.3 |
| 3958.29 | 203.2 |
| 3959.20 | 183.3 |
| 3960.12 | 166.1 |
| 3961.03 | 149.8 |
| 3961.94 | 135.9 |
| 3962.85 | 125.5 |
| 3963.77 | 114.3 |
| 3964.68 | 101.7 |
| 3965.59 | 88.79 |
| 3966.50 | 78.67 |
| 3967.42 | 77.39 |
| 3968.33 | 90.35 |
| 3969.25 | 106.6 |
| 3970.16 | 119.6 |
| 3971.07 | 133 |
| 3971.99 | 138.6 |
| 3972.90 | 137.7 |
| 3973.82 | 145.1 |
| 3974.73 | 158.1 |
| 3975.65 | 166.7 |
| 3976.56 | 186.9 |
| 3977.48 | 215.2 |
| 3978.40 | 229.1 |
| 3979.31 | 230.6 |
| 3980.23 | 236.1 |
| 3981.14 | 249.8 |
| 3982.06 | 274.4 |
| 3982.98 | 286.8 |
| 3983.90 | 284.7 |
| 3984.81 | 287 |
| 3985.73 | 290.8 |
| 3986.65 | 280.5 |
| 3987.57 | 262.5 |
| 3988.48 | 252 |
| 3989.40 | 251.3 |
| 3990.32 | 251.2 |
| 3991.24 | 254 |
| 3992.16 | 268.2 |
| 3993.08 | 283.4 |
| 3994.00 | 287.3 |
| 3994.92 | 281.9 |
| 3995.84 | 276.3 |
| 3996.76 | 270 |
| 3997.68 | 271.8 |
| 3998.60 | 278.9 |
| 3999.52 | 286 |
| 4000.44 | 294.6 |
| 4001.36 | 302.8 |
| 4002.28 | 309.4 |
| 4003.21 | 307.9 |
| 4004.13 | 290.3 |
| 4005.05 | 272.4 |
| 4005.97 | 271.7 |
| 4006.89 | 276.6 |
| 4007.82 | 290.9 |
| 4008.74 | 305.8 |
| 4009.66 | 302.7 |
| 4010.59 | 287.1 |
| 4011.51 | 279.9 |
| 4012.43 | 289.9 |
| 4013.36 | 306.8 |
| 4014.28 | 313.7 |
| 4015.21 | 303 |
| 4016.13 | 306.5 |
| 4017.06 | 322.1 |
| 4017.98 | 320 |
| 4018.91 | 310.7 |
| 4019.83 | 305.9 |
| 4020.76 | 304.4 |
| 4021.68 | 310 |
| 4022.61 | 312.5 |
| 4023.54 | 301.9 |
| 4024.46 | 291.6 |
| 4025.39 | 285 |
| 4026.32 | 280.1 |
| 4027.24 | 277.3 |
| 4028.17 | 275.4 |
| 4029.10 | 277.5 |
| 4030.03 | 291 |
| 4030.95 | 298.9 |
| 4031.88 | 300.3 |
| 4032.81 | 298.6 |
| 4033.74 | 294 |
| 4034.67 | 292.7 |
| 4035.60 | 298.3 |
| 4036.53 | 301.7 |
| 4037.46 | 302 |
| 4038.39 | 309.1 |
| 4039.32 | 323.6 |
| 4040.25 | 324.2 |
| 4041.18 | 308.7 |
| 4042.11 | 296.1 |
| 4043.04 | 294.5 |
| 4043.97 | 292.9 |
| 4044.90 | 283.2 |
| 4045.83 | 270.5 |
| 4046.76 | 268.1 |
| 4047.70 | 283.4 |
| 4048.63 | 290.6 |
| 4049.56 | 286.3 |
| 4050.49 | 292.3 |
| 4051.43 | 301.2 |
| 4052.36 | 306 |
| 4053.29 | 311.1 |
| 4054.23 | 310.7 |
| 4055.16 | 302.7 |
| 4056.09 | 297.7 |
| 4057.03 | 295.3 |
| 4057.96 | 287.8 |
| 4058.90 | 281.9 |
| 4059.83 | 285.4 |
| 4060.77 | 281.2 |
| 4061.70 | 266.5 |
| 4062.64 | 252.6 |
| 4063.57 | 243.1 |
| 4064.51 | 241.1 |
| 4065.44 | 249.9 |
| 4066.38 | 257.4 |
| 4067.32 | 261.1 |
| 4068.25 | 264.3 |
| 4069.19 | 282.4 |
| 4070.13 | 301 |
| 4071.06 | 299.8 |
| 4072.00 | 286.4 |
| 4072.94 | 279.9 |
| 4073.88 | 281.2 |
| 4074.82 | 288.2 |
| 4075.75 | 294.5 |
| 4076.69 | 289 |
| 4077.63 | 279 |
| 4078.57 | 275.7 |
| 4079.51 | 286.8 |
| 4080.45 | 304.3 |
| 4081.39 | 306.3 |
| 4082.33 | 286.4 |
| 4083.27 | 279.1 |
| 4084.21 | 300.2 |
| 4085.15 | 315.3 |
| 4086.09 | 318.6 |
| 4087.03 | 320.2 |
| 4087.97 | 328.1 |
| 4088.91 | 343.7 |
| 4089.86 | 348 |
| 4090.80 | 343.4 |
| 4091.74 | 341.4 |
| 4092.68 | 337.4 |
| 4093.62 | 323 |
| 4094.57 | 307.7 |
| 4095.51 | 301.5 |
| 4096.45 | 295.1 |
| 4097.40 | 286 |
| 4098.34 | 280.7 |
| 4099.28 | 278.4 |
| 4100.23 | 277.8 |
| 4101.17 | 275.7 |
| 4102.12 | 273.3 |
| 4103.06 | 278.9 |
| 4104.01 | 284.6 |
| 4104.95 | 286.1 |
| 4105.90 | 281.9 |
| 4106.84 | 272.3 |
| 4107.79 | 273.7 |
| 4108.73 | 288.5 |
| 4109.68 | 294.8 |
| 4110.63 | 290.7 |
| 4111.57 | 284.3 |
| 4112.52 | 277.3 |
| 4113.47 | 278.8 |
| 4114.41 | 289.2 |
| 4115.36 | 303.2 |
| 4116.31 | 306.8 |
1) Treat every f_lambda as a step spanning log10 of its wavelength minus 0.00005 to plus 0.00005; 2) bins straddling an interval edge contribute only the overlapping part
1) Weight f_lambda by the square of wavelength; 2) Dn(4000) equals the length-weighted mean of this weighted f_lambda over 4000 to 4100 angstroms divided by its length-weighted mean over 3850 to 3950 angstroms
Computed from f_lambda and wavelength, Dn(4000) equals 2.12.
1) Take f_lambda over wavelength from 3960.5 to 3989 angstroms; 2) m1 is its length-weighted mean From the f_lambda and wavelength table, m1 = 182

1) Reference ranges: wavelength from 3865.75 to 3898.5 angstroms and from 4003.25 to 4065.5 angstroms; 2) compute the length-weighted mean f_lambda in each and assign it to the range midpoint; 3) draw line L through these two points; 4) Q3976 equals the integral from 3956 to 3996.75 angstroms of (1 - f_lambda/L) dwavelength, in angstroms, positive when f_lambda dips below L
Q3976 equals 6.5 angstroms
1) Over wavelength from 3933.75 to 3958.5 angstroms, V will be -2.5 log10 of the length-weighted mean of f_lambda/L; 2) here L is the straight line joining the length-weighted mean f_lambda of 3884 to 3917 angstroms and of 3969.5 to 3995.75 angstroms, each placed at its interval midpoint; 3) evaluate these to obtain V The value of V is 0.21 mag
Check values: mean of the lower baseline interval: 179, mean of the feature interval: 171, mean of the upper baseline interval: 230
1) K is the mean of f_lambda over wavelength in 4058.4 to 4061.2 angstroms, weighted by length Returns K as 282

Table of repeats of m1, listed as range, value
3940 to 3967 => 175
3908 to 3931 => 166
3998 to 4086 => 291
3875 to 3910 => 162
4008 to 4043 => 300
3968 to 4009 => 244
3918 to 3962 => 154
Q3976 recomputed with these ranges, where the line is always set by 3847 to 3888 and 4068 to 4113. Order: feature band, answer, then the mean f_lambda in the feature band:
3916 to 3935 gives 5.0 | 131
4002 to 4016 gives -3.3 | 294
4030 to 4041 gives -2.0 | 304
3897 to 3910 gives -2.0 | 187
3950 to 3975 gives 5.6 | 157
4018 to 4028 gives -2.0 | 298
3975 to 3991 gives -2.1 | 248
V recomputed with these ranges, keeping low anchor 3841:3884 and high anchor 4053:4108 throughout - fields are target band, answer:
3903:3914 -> -0.155 mag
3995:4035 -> -0.202 mag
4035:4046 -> -0.150 mag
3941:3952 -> 0.028 mag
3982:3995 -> -0.208 mag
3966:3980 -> 0.399 mag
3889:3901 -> -0.068 mag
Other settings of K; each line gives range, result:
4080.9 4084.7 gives 293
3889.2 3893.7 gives 147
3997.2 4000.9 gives 283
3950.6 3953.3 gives 222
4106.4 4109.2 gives 278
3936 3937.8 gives 99.1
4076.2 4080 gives 282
